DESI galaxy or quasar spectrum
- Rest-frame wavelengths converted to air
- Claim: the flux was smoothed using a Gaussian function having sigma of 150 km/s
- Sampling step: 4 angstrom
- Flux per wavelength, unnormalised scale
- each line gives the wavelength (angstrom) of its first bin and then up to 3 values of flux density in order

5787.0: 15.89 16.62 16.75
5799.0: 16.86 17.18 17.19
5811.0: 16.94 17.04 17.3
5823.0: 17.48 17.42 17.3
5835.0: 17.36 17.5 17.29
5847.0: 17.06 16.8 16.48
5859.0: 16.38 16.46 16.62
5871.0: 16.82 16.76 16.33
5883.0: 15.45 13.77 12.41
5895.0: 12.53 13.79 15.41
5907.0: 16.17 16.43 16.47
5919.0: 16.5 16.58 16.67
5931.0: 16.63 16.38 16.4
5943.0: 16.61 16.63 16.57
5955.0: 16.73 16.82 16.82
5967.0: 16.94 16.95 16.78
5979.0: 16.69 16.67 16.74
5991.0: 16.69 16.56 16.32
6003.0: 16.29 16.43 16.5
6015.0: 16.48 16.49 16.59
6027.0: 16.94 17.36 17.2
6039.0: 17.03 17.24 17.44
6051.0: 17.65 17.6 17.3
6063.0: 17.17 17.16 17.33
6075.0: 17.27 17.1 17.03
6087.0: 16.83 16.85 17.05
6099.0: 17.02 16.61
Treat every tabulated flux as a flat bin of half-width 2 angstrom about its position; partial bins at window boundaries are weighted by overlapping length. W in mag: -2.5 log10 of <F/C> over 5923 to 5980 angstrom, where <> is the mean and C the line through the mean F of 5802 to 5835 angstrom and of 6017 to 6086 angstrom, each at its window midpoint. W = 0.03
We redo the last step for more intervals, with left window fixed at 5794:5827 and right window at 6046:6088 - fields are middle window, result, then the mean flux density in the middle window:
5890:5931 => 0.12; 15.4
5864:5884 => 0.05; 16.4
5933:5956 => 0.04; 16.5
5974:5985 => 0.03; 16.7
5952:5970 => 0.02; 16.8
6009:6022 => 0.05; 16.5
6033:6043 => 0.01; 17.1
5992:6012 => 0.05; 16.4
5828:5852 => -0.01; 17.2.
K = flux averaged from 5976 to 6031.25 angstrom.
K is 16.6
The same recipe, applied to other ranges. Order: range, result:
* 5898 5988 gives 16.5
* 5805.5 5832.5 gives 17.2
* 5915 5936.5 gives 16.5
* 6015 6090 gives 17.1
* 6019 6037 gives 17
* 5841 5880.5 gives 16.7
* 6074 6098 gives 17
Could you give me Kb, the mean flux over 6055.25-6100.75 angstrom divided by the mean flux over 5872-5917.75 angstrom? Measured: 1.13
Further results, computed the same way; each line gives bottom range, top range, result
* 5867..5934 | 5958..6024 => 1.07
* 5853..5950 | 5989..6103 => 1.07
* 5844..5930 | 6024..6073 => 1.09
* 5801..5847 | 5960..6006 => 0.97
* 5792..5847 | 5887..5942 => 0.90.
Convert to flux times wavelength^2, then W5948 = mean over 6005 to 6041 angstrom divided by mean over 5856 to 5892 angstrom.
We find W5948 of 1.12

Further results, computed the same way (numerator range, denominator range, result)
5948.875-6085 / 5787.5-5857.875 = 1.06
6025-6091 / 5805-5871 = 1.09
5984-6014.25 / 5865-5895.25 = 1.13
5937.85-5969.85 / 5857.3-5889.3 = 1.07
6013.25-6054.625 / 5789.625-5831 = 1.08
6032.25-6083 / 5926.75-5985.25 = 1.07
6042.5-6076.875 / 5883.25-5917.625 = 1.25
